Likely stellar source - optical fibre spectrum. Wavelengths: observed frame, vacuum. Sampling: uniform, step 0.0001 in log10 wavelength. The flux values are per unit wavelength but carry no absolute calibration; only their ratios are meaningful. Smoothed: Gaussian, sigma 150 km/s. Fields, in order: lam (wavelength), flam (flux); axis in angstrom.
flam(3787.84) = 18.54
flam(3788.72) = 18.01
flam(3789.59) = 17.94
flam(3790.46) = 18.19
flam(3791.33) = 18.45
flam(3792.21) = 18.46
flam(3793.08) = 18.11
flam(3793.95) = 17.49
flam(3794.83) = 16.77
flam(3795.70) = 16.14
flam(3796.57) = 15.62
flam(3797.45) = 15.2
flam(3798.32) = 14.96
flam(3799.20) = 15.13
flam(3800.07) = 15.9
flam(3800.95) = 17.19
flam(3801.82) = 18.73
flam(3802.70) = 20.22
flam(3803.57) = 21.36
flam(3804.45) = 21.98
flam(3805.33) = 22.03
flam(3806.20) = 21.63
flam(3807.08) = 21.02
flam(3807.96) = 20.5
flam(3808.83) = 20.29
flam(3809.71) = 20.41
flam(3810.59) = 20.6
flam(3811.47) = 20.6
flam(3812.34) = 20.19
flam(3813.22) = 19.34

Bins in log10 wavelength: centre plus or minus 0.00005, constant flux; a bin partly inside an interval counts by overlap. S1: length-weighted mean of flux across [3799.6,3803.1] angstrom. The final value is 18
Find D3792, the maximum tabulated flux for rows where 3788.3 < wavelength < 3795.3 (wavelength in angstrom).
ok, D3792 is 18.46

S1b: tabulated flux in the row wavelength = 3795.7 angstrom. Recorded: 16.14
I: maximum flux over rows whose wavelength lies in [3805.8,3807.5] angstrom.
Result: 21.63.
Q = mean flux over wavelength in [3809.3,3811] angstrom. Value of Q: 20.5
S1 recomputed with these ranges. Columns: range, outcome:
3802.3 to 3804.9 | 21.2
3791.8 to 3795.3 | 17.7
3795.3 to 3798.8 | 15.5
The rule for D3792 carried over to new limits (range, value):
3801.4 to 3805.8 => 22.03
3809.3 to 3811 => 20.6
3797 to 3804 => 21.36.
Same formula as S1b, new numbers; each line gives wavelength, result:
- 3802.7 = 20.22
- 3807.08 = 21.02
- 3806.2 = 21.63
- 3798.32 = 14.96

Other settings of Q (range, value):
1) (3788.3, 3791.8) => 18.2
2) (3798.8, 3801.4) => 16.1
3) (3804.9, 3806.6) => 21.9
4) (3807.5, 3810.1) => 20.4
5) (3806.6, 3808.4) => 20.8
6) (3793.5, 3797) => 16.5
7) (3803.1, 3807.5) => 21.6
